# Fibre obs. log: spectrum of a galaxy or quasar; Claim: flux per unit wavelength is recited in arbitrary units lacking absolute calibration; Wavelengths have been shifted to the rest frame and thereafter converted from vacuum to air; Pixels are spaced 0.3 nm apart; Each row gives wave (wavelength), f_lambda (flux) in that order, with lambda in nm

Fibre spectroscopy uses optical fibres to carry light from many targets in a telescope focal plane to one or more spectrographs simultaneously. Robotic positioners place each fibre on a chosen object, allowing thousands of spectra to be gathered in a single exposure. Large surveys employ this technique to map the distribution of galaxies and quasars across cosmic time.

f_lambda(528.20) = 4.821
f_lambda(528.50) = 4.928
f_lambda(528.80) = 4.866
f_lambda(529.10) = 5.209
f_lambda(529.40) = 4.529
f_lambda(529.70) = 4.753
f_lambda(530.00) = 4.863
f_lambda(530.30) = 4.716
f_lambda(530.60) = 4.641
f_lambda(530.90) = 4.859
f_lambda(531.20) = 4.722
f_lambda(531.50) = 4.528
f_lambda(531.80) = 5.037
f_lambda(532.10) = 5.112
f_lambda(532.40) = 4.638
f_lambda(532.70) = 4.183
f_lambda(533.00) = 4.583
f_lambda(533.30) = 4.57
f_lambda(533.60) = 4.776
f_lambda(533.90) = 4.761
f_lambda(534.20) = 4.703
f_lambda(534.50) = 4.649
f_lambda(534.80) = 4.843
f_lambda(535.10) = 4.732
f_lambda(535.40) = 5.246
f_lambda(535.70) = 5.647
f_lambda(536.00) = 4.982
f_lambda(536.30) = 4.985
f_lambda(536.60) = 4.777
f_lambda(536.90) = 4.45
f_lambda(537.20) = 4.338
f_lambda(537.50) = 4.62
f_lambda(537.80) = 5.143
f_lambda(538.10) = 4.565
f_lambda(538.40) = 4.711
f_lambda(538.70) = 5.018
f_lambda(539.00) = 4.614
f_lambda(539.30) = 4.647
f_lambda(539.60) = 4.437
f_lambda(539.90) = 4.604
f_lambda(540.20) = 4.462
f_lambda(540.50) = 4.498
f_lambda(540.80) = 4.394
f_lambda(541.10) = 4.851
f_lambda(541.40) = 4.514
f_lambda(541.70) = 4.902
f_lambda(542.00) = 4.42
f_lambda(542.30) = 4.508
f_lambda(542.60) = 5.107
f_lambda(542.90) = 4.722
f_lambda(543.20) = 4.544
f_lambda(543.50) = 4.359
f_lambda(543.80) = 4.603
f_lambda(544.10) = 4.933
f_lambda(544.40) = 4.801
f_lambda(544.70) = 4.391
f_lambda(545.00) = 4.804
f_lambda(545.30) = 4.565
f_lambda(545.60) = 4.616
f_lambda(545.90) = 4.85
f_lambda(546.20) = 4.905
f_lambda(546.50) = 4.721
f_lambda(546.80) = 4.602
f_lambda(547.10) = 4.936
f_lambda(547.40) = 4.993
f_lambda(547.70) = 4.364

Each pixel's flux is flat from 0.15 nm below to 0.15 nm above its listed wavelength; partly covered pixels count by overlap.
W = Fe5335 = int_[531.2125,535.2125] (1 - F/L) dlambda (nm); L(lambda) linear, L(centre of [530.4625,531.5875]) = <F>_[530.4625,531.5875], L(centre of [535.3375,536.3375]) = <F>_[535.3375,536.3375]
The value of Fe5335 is 0.19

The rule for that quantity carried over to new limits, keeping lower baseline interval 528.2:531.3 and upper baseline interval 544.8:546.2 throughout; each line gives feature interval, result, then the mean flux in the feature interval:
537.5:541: 0.08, 4.65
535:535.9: -0.08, 5.22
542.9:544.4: 0.03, 4.64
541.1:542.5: 0.03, 4.63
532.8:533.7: 0.03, 4.61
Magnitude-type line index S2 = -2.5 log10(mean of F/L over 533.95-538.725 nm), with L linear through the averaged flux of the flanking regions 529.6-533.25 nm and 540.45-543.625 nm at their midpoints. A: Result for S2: -0.04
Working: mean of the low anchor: 4.72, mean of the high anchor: 4.63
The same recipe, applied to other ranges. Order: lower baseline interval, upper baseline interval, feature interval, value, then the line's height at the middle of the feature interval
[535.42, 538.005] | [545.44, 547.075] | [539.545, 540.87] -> 0.08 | 4.83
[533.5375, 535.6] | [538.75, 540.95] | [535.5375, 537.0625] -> -0.05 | 4.74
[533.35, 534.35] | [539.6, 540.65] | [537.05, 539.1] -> -0.03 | 4.58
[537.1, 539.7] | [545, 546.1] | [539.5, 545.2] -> 0.02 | 4.7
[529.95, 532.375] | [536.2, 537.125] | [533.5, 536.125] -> -0.05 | 4.73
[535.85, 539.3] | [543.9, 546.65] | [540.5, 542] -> 0.03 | 4.74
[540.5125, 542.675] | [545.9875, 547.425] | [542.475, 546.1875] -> 0.01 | 4.74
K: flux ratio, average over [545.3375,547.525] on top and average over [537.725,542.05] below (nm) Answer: 1.0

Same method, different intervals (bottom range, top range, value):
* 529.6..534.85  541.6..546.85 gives 0.99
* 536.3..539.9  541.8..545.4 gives 0.99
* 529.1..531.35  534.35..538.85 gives 1.02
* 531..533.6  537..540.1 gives 1.00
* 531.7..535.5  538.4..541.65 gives 0.97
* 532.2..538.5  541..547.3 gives 0.99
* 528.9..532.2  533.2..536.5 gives 1.02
